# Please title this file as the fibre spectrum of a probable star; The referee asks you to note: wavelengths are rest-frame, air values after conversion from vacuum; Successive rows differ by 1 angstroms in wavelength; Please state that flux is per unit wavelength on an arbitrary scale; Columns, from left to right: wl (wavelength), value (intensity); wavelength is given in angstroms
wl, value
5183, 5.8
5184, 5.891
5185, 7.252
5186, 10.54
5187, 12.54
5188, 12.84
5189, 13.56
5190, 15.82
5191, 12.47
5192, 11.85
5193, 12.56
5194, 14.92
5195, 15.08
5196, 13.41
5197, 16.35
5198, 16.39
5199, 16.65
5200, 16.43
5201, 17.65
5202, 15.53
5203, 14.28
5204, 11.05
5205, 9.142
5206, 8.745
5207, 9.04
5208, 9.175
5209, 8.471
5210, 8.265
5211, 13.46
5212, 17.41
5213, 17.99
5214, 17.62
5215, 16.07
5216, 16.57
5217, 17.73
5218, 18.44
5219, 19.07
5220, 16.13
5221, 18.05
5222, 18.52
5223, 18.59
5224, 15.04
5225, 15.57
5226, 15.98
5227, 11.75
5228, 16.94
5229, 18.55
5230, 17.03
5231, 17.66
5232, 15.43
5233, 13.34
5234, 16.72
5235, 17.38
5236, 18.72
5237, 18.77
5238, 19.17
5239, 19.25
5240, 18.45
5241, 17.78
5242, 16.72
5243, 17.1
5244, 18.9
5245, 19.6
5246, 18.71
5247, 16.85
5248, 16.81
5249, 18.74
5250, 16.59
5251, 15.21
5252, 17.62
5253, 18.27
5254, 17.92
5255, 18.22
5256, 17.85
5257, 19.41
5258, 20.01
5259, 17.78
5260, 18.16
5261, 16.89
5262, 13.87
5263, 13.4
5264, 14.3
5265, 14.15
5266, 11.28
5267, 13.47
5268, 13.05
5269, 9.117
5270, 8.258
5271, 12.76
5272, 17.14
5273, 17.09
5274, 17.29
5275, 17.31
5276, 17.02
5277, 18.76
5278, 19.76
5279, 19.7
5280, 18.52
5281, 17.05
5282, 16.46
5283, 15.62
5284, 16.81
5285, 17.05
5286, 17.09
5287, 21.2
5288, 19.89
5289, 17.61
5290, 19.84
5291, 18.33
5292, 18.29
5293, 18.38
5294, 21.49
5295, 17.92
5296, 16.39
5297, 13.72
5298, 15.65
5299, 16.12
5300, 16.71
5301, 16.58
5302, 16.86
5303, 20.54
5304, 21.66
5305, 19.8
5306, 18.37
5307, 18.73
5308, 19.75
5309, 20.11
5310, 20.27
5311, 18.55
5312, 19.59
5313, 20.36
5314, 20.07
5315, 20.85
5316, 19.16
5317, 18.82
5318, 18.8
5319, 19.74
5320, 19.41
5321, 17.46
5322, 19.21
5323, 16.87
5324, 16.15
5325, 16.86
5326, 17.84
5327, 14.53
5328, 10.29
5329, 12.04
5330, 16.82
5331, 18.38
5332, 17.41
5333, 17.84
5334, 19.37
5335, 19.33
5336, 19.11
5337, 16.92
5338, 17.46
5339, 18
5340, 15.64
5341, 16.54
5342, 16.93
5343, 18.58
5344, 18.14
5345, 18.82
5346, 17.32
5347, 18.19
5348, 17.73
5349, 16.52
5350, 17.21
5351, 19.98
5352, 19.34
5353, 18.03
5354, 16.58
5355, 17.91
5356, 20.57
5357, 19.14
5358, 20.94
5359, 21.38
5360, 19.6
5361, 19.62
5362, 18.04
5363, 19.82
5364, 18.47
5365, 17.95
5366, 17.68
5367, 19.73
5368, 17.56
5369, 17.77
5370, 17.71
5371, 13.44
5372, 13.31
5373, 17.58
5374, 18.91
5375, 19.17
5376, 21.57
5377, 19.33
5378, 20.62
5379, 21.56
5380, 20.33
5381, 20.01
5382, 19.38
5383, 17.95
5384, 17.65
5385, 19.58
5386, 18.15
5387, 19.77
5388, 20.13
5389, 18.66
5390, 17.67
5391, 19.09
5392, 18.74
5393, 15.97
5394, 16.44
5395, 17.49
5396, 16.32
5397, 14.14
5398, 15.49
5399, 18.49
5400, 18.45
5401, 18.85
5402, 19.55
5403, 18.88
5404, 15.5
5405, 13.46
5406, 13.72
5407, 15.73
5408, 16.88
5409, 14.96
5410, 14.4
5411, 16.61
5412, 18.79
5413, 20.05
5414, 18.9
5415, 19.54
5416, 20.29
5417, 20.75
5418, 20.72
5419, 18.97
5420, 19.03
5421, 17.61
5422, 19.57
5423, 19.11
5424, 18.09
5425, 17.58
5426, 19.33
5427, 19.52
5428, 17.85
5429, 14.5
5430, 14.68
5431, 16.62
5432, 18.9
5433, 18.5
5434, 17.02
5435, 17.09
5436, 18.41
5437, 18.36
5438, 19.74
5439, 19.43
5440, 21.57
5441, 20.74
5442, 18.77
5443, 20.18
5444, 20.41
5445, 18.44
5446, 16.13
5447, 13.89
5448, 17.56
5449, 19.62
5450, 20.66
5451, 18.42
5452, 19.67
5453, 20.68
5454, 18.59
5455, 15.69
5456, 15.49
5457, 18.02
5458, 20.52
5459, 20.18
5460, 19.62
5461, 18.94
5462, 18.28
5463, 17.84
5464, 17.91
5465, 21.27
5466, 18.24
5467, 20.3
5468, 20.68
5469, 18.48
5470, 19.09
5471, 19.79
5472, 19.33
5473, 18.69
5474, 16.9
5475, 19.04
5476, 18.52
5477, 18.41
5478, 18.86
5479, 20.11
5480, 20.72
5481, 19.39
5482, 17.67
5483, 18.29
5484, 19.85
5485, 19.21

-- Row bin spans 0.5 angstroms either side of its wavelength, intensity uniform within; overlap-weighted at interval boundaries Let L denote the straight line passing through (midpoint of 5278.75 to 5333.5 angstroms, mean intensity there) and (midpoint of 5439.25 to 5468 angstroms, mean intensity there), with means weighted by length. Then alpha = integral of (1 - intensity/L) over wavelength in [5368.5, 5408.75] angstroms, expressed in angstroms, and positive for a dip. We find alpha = 1.45 angstroms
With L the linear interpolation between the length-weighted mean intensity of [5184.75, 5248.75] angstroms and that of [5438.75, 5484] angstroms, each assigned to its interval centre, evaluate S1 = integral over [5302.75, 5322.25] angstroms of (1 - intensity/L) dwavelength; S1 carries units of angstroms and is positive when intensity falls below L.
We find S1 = -3.2 angstroms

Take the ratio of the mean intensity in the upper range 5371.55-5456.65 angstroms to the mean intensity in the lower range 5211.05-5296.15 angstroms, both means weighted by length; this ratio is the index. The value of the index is 1.07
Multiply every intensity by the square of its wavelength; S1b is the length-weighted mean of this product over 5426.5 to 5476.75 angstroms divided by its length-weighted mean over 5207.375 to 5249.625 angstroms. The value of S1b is 1.22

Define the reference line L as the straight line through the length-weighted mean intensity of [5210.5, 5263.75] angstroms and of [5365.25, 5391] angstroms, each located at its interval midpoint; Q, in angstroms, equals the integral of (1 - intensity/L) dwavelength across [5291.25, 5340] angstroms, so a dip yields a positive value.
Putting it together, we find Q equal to 0.01 angstroms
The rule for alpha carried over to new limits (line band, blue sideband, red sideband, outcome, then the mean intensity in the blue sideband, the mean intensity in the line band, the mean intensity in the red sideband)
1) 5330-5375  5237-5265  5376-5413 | -0.9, 17.5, 18.1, 17.8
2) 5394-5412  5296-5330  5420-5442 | 1.7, 17.9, 16.5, 18.3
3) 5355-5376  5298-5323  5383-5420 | -0.3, 19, 18.5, 17.8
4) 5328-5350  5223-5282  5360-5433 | 0.2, 16.6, 17.3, 18.1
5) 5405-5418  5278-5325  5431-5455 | 0.8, 18.4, 17.5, 18.7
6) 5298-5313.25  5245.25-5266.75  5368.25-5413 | -1.5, 16.8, 18.8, 17.7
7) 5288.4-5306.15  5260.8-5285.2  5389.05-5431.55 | -2.5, 15.4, 18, 17.6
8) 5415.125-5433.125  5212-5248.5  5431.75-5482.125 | 0.2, 17.3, 18.4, 18.8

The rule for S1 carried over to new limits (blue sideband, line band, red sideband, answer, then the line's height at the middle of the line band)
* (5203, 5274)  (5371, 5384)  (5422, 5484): -0.9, 17.7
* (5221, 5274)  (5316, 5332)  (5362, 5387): 0.7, 17.7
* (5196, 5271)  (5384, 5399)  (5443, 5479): 0.1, 17.8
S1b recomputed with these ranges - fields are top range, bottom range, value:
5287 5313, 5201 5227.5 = 1.31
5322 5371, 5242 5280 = 1.11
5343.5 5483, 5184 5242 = 1.32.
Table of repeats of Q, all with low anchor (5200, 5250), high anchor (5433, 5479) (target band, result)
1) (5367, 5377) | 0.1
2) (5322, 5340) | 0.5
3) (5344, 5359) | -0.9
